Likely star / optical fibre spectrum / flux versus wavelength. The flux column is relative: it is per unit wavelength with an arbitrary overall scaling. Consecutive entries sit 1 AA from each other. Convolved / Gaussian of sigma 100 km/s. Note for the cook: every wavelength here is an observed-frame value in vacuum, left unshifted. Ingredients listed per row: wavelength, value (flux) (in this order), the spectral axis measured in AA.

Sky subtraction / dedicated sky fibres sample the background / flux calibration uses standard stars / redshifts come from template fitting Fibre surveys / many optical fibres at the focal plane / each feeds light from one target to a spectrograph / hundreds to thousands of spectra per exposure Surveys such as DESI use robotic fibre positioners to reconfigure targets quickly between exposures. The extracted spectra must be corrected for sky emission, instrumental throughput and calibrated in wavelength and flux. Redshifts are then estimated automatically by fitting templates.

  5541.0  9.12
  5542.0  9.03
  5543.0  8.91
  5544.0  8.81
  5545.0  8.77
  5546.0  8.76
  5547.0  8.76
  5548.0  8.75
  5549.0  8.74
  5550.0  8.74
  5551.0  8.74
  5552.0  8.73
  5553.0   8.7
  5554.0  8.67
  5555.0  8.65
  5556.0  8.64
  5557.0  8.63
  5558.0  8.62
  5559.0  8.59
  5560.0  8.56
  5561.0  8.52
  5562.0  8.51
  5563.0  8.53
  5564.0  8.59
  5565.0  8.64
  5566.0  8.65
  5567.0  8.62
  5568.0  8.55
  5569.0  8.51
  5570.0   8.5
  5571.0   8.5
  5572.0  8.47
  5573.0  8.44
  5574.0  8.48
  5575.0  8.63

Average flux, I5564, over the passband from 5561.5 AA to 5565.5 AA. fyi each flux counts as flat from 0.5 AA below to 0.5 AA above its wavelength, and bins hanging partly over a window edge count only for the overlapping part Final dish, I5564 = 8.57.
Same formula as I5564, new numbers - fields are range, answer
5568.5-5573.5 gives 8.48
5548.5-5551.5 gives 8.74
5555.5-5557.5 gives 8.64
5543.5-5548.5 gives 8.77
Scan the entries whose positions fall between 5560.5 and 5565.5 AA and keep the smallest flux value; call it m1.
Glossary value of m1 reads 8.51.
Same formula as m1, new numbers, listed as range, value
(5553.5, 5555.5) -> 8.65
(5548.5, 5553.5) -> 8.7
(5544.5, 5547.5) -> 8.76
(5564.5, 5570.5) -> 8.5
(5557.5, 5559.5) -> 8.59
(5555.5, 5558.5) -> 8.62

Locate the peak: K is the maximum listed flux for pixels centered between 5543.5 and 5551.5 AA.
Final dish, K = 8.81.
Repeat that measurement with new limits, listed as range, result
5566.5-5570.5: 8.62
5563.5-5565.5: 8.64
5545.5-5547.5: 8.76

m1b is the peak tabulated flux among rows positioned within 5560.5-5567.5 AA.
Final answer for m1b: 8.65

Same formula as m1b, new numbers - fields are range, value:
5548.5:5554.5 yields 8.74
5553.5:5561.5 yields 8.67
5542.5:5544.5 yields 8.91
